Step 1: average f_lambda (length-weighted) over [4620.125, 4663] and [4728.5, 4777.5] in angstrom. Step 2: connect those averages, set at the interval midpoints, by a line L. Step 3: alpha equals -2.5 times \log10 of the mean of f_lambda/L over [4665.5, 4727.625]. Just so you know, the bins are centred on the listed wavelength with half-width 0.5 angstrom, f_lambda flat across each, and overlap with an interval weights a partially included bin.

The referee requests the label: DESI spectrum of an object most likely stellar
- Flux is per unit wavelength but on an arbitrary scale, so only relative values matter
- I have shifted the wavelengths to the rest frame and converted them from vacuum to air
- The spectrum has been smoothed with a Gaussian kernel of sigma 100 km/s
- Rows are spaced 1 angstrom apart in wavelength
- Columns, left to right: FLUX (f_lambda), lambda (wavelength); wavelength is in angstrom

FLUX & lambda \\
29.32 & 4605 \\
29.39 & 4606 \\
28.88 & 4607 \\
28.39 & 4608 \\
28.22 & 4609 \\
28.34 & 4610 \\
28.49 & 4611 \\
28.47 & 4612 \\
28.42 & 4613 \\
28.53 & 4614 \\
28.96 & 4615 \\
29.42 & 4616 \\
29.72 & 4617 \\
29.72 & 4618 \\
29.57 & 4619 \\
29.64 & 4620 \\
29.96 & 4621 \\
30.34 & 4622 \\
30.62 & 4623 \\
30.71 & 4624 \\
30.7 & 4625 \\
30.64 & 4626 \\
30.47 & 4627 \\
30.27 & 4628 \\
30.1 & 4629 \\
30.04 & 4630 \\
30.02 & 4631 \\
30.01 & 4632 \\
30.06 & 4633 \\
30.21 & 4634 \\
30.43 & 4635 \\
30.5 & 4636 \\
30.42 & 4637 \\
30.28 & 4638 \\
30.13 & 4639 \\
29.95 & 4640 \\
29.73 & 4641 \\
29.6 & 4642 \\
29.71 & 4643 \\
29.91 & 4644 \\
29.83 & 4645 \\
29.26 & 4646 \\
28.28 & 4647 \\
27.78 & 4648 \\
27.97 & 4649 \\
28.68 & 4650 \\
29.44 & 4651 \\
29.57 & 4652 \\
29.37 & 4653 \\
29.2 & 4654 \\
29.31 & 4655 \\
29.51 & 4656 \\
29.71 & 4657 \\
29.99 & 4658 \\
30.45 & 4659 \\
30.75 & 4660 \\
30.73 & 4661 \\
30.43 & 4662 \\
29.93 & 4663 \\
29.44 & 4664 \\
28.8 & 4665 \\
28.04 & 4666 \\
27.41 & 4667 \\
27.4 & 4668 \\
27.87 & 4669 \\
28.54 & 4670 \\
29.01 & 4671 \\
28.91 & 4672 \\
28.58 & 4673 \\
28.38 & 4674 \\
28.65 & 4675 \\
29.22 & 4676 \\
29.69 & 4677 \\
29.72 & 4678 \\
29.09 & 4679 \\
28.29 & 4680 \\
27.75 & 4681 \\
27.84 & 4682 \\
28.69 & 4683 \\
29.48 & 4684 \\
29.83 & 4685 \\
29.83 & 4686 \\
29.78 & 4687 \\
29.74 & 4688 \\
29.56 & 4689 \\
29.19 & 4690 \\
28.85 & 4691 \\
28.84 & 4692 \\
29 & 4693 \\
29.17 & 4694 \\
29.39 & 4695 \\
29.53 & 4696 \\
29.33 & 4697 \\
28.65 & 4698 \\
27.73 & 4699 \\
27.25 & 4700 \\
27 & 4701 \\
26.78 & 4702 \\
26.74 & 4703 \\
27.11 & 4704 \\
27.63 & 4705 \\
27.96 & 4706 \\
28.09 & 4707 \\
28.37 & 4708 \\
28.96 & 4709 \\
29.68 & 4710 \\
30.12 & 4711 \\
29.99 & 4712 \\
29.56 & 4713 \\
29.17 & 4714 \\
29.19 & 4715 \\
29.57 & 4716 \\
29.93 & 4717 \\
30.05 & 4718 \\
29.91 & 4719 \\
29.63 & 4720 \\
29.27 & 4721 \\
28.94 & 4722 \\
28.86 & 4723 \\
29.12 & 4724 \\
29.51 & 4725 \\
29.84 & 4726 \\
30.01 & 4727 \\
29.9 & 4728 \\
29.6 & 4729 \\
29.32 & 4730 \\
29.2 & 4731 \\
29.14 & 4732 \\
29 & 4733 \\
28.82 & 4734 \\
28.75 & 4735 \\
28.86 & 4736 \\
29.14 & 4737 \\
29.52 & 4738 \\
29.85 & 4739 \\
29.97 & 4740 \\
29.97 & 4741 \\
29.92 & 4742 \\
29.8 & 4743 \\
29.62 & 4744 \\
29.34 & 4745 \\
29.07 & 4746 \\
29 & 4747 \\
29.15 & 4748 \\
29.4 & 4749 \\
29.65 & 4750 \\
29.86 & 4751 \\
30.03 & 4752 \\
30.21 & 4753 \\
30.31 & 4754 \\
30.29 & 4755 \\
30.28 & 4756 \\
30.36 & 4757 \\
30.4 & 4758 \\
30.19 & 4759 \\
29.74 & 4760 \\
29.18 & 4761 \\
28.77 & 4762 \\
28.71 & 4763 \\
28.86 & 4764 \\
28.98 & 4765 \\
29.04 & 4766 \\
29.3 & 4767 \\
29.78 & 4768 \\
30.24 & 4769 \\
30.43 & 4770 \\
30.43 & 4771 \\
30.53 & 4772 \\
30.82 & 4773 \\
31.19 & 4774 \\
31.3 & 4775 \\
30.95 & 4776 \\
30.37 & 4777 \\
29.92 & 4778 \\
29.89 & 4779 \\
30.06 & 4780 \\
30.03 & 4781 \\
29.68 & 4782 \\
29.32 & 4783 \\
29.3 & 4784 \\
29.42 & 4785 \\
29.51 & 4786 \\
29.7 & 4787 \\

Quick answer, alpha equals 0.035 mag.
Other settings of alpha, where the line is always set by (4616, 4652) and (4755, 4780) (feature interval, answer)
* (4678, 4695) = 0.03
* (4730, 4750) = 0.02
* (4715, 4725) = 0.02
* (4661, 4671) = 0.04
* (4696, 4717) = 0.05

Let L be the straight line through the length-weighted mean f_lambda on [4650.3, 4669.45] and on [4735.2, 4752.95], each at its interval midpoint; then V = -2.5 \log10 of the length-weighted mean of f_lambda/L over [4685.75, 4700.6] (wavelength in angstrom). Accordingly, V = 0.01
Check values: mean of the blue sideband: 29.3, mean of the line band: 29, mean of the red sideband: 29.5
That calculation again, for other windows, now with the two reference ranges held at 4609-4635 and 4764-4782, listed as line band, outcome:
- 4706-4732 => 0.02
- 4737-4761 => 0.01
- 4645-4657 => 0.03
